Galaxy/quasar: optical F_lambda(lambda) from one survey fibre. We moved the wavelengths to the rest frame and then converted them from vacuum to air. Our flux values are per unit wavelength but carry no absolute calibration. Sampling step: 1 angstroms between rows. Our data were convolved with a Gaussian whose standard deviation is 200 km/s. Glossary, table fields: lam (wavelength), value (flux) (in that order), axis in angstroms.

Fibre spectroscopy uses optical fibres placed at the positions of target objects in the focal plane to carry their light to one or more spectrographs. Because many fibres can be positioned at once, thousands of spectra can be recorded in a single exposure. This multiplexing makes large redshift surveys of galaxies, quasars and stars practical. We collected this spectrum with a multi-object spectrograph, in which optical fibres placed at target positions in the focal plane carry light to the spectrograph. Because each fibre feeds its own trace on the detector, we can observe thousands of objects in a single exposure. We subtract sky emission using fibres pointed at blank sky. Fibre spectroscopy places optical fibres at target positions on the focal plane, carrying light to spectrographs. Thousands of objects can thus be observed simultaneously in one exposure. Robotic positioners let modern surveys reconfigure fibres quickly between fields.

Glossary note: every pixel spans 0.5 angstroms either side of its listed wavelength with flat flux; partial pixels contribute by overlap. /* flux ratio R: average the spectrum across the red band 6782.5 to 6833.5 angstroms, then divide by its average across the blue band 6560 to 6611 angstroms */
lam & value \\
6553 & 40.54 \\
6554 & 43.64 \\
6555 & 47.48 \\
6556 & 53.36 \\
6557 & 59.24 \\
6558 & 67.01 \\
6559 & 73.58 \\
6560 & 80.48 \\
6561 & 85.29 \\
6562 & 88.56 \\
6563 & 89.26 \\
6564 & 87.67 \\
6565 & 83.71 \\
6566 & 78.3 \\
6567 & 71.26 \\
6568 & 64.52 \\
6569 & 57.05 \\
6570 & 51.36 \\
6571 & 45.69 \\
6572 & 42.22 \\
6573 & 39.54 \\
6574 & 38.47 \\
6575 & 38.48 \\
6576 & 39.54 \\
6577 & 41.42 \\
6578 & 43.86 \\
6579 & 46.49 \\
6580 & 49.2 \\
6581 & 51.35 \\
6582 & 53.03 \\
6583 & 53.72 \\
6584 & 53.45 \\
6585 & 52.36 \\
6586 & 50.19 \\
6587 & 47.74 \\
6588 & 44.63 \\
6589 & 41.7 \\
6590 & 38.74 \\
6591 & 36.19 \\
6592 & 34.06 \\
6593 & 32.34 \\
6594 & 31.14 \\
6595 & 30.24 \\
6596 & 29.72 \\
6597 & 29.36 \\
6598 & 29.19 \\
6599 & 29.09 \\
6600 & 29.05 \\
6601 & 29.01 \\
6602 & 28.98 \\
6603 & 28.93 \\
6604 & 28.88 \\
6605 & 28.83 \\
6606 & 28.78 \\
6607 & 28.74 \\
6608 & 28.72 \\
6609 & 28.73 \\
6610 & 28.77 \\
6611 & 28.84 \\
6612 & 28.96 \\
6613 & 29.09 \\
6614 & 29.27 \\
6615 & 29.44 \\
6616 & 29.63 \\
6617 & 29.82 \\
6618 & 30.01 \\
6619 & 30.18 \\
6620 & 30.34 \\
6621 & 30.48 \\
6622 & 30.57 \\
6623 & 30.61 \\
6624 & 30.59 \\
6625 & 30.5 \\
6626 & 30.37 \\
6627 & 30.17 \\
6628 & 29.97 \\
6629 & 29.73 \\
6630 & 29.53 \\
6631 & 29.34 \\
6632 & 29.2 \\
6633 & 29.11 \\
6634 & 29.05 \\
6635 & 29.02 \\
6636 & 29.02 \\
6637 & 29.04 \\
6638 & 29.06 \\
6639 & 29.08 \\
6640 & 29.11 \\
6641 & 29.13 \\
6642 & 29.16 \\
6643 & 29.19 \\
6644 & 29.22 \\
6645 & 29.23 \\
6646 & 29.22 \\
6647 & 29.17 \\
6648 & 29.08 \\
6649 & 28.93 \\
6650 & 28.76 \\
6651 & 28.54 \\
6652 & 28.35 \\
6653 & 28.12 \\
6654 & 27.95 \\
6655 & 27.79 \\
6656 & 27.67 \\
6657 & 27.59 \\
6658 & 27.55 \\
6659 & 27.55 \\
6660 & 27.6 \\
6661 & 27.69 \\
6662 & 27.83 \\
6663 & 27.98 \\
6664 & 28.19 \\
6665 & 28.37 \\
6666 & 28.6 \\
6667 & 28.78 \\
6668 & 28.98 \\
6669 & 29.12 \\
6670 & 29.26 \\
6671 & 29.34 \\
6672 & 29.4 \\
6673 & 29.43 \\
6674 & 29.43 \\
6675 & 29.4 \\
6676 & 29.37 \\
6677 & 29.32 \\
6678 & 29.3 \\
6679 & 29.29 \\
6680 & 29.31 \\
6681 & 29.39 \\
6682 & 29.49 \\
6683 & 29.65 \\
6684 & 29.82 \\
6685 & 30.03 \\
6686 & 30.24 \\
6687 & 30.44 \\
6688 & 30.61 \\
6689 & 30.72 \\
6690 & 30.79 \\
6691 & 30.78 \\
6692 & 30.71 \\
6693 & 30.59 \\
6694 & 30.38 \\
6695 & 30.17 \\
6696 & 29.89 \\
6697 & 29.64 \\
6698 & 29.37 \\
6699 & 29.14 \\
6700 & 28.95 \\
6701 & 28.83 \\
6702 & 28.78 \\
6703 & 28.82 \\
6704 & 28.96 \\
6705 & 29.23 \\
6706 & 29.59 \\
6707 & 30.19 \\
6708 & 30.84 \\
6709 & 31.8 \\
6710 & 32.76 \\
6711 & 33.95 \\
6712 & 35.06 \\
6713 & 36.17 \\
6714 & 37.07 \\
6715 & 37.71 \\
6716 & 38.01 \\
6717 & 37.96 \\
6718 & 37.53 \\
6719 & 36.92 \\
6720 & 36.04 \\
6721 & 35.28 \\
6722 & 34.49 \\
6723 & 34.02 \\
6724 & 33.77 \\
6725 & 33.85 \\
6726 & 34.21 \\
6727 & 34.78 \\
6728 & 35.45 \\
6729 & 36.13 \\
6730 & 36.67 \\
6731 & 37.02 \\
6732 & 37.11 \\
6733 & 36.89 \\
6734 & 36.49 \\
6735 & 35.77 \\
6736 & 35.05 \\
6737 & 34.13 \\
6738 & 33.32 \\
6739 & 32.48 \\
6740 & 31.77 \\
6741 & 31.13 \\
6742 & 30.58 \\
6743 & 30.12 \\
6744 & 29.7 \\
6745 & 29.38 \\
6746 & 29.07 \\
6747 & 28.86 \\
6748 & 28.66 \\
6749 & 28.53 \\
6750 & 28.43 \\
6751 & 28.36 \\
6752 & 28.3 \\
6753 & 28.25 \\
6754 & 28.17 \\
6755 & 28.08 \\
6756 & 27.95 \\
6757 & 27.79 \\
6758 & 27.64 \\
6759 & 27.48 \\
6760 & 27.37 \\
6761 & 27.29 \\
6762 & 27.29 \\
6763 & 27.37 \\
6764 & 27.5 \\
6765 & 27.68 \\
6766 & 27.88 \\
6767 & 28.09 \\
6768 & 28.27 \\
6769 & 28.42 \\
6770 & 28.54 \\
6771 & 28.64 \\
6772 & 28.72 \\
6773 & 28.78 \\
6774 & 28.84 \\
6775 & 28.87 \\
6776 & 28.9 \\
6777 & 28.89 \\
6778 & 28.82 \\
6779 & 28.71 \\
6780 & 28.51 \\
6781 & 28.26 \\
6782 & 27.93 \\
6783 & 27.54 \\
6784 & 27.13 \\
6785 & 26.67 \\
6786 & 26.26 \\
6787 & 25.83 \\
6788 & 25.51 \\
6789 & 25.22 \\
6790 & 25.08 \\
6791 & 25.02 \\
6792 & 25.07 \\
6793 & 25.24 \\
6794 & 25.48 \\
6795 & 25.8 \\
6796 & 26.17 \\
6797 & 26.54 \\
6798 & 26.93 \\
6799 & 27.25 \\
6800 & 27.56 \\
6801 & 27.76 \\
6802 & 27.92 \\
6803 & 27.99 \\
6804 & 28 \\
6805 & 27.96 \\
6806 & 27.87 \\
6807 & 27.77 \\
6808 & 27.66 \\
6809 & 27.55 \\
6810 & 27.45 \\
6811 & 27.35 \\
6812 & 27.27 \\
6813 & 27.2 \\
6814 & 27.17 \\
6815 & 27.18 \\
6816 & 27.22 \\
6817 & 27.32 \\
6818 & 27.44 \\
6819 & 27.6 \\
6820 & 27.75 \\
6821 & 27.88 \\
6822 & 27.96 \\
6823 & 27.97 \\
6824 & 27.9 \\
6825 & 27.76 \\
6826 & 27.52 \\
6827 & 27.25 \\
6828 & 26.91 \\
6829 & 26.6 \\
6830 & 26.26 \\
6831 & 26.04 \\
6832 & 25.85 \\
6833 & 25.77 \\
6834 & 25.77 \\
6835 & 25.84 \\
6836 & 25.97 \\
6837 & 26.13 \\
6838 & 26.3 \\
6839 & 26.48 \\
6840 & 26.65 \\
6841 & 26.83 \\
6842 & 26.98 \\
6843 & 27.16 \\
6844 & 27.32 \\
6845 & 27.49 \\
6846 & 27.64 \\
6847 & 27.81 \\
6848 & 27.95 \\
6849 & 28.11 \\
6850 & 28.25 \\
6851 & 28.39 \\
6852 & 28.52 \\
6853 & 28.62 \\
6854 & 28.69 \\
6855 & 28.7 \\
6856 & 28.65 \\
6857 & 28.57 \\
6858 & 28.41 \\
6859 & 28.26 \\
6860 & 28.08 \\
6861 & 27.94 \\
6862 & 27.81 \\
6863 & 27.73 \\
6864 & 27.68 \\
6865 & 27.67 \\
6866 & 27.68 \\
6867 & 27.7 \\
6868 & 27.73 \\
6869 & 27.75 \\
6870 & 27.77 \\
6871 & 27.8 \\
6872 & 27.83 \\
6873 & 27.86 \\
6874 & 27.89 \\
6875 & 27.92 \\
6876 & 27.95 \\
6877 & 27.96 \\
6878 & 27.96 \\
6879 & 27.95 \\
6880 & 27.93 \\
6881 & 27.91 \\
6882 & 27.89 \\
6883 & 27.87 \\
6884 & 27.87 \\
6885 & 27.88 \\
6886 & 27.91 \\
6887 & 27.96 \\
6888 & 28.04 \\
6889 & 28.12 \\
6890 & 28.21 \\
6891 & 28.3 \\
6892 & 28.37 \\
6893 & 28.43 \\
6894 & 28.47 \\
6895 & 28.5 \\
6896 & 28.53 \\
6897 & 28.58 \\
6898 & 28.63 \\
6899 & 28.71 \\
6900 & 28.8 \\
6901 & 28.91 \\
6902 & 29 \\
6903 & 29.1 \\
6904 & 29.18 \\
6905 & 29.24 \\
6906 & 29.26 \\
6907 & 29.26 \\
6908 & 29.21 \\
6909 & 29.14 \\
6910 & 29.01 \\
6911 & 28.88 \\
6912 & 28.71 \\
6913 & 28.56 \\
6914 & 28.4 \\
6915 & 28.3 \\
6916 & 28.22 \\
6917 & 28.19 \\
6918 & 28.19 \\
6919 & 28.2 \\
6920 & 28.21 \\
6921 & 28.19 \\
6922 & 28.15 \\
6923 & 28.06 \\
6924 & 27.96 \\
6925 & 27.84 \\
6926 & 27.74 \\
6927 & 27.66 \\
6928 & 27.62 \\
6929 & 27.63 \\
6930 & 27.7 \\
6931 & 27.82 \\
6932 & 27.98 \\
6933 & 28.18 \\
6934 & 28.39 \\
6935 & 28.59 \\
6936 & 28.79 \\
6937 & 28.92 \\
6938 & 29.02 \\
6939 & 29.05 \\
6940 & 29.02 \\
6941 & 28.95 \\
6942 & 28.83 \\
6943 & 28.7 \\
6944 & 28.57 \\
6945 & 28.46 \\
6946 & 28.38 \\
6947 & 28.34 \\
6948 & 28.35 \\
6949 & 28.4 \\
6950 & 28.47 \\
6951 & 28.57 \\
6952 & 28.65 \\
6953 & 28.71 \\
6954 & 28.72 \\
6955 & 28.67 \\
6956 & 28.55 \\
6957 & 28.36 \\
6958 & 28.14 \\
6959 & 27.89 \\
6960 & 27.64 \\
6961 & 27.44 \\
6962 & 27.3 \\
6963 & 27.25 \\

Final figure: 0.59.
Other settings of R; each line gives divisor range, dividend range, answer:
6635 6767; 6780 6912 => 0.90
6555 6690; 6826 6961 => 0.77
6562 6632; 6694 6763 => 0.80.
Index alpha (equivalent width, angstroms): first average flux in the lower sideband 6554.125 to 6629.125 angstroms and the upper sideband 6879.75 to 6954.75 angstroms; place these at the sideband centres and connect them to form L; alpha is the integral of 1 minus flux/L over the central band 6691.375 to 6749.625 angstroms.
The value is 6.97 angstroms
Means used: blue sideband 43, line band 32.7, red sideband 28.4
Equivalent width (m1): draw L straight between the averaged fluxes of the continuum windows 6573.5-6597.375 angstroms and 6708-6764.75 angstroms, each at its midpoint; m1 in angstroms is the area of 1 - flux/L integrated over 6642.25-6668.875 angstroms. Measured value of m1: 6.5 angstroms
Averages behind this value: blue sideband 42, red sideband 32.3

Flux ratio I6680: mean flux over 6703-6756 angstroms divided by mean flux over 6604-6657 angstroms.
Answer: 1.12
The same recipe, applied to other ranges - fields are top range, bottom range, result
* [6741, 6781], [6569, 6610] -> 0.74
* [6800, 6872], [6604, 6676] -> 0.95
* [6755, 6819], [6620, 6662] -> 0.94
